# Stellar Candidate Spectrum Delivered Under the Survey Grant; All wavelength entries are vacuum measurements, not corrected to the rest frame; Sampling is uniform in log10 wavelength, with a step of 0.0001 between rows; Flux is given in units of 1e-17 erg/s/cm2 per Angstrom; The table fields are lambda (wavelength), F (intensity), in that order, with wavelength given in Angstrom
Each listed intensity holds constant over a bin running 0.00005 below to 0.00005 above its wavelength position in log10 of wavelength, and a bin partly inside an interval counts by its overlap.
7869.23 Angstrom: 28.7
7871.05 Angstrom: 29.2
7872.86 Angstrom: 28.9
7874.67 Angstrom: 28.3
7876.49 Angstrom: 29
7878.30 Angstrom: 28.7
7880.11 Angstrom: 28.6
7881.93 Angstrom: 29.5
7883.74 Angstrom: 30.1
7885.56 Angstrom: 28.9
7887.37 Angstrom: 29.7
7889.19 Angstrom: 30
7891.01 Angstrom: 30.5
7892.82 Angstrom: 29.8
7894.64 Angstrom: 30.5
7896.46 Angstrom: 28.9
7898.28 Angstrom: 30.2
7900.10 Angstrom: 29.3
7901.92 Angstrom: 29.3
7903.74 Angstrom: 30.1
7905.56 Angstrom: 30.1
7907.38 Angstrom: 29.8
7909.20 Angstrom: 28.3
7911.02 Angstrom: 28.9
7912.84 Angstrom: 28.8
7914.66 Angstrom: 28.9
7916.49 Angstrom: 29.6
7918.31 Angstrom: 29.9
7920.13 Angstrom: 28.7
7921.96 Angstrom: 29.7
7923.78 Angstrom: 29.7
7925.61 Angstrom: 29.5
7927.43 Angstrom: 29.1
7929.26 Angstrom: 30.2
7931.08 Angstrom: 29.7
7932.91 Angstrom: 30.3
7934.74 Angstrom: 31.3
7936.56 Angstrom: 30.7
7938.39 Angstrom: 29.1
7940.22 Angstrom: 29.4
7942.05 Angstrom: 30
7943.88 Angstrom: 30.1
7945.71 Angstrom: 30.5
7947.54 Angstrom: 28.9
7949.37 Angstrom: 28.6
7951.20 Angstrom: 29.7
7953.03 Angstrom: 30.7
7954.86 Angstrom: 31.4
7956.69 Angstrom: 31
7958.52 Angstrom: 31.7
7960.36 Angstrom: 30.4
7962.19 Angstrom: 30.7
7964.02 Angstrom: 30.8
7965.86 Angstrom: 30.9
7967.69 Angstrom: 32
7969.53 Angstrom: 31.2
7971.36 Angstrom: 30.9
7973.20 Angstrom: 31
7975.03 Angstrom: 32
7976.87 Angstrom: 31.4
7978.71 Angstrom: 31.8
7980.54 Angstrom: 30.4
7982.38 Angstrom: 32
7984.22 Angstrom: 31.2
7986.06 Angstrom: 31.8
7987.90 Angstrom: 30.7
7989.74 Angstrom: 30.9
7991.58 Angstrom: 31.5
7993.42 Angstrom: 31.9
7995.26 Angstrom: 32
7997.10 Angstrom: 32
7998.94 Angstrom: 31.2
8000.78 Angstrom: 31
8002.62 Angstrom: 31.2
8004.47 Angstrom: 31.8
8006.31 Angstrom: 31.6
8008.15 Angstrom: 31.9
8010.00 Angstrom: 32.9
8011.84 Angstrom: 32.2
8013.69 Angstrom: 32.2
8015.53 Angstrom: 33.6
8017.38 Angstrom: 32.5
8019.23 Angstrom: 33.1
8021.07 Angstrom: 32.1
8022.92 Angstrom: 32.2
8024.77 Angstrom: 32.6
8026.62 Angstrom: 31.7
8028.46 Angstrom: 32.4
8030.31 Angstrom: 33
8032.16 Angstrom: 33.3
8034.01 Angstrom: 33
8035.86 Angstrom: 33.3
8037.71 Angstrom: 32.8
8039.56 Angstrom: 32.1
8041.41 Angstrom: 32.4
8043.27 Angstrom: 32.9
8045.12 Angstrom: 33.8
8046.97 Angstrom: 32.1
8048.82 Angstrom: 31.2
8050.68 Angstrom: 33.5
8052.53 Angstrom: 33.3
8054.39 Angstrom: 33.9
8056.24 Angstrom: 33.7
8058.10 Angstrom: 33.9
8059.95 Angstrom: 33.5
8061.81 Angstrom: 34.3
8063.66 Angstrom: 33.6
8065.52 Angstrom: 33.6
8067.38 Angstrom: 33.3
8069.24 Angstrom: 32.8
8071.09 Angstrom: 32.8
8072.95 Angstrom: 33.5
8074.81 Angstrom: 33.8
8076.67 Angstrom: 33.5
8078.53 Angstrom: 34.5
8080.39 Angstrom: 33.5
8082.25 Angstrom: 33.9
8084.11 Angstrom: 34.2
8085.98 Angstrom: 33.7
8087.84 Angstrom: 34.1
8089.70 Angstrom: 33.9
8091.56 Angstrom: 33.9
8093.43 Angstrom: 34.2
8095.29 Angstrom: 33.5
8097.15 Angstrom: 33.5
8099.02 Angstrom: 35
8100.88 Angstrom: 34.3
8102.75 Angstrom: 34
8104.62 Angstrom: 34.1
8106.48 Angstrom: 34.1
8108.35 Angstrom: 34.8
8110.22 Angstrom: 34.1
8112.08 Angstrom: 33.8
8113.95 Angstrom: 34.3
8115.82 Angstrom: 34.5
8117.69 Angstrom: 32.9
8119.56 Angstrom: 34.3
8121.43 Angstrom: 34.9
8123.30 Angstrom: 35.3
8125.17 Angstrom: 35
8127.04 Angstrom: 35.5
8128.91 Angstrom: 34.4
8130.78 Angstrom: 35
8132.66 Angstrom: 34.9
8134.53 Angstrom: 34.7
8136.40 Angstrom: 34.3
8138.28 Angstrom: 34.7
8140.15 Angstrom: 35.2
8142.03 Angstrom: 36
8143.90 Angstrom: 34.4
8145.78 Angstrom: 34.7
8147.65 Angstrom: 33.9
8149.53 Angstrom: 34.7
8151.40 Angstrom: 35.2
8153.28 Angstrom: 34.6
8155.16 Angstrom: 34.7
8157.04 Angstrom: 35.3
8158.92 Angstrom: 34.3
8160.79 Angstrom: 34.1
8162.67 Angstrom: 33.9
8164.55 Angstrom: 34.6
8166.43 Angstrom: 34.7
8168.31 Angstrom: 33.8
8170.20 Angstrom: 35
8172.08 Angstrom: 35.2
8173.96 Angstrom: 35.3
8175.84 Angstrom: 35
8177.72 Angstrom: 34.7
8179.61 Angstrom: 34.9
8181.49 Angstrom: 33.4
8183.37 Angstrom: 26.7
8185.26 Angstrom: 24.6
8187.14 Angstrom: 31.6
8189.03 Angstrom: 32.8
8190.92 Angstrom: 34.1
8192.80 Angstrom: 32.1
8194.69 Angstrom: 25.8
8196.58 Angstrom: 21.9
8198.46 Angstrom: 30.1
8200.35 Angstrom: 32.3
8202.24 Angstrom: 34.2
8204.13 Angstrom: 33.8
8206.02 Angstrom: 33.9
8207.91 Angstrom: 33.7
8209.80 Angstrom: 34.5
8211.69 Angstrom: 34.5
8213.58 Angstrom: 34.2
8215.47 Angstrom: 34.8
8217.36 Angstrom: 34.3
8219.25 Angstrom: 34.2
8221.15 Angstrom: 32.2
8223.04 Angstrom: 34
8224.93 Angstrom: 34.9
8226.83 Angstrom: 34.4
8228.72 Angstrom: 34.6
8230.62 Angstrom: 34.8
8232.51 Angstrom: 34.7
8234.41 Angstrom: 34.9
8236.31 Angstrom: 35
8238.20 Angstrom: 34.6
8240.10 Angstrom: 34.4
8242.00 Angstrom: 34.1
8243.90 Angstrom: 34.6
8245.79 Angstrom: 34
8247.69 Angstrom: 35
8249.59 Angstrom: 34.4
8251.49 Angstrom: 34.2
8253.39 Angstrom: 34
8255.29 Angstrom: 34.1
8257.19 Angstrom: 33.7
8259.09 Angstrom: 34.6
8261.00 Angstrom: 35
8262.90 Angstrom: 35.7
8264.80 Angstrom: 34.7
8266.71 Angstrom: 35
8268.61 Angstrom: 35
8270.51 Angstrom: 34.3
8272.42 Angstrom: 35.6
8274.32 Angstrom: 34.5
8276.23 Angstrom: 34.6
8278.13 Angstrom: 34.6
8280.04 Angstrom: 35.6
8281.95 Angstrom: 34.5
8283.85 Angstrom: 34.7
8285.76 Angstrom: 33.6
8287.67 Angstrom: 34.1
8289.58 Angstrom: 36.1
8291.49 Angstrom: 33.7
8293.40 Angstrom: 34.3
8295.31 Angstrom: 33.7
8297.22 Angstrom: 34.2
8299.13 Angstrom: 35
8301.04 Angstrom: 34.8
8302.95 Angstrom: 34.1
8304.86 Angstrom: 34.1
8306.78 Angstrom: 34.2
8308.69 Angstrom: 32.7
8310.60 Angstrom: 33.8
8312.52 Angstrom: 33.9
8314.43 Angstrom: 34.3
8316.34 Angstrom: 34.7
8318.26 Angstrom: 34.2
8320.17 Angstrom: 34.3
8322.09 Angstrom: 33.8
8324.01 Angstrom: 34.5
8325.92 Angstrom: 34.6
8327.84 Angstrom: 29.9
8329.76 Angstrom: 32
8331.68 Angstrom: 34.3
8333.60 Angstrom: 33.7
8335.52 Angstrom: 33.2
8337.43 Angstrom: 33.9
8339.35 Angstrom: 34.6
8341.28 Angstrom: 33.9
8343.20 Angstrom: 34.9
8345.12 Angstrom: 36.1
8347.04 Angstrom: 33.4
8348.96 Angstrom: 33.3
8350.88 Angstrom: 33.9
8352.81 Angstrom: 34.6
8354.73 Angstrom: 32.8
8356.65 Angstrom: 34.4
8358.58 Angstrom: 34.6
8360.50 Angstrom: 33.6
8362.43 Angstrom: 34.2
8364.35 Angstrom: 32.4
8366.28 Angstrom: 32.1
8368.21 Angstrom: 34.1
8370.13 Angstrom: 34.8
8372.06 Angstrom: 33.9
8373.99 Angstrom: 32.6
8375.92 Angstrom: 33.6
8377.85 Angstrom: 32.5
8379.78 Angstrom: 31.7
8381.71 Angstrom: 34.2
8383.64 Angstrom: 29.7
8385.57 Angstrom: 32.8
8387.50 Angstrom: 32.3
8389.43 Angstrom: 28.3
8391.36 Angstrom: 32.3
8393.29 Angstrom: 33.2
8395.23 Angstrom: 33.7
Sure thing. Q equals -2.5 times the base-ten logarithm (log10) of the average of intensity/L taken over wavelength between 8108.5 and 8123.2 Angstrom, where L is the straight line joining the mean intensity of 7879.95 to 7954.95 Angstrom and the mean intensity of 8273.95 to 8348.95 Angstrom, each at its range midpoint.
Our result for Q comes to -0.08 mag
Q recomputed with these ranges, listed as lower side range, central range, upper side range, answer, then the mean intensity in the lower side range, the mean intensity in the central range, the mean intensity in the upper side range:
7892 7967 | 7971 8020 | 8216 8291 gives -0.031 mag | 29.9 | 31.7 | 34.5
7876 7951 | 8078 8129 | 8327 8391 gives -0.102 mag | 29.6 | 34.2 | 33.2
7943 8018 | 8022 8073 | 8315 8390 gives -0.045 mag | 31.3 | 33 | 33.4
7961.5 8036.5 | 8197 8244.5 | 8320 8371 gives -0.028 mag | 31.9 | 33.9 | 33.8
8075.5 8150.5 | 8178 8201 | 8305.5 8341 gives 0.135 mag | 34.4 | 30.1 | 33.7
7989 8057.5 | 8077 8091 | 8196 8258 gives -0.037 mag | 32.4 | 34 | 33.8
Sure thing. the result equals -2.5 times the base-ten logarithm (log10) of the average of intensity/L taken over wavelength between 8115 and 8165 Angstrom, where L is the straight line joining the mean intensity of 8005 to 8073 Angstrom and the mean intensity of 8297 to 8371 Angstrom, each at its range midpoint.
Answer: -0.05 mag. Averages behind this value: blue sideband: 32.9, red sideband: 33.9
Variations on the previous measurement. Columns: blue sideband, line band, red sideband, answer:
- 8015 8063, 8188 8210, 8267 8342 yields 0.07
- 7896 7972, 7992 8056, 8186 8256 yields -0.05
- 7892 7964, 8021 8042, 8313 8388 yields -0.06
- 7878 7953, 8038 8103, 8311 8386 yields -0.08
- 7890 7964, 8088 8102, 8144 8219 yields -0.07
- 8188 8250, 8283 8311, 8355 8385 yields -0.03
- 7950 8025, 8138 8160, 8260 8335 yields -0.06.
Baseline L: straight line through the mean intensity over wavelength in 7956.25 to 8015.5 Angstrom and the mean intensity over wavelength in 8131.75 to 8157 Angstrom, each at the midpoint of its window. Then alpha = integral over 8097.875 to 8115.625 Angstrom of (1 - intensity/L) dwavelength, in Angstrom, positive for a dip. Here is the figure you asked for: -0.1 Angstrom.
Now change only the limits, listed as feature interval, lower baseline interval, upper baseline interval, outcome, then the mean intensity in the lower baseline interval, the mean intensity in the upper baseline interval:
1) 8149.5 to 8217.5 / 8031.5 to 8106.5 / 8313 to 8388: 1.0 Angstrom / 33.5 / 33.6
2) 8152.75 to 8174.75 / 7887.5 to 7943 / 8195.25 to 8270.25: -1.1 Angstrom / 29.7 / 33.9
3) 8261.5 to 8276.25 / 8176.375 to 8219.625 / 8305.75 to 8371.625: -0.9 Angstrom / 32.1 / 33.8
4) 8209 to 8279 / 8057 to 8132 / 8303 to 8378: -1.3 Angstrom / 34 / 33.8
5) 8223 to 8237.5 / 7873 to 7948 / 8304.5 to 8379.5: -0.9 Angstrom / 29.6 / 33.7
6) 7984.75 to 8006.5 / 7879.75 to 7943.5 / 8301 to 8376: -0.7 Angstrom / 29.6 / 33.8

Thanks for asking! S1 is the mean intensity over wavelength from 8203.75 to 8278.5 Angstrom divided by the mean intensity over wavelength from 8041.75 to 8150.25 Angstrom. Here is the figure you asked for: 1.01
